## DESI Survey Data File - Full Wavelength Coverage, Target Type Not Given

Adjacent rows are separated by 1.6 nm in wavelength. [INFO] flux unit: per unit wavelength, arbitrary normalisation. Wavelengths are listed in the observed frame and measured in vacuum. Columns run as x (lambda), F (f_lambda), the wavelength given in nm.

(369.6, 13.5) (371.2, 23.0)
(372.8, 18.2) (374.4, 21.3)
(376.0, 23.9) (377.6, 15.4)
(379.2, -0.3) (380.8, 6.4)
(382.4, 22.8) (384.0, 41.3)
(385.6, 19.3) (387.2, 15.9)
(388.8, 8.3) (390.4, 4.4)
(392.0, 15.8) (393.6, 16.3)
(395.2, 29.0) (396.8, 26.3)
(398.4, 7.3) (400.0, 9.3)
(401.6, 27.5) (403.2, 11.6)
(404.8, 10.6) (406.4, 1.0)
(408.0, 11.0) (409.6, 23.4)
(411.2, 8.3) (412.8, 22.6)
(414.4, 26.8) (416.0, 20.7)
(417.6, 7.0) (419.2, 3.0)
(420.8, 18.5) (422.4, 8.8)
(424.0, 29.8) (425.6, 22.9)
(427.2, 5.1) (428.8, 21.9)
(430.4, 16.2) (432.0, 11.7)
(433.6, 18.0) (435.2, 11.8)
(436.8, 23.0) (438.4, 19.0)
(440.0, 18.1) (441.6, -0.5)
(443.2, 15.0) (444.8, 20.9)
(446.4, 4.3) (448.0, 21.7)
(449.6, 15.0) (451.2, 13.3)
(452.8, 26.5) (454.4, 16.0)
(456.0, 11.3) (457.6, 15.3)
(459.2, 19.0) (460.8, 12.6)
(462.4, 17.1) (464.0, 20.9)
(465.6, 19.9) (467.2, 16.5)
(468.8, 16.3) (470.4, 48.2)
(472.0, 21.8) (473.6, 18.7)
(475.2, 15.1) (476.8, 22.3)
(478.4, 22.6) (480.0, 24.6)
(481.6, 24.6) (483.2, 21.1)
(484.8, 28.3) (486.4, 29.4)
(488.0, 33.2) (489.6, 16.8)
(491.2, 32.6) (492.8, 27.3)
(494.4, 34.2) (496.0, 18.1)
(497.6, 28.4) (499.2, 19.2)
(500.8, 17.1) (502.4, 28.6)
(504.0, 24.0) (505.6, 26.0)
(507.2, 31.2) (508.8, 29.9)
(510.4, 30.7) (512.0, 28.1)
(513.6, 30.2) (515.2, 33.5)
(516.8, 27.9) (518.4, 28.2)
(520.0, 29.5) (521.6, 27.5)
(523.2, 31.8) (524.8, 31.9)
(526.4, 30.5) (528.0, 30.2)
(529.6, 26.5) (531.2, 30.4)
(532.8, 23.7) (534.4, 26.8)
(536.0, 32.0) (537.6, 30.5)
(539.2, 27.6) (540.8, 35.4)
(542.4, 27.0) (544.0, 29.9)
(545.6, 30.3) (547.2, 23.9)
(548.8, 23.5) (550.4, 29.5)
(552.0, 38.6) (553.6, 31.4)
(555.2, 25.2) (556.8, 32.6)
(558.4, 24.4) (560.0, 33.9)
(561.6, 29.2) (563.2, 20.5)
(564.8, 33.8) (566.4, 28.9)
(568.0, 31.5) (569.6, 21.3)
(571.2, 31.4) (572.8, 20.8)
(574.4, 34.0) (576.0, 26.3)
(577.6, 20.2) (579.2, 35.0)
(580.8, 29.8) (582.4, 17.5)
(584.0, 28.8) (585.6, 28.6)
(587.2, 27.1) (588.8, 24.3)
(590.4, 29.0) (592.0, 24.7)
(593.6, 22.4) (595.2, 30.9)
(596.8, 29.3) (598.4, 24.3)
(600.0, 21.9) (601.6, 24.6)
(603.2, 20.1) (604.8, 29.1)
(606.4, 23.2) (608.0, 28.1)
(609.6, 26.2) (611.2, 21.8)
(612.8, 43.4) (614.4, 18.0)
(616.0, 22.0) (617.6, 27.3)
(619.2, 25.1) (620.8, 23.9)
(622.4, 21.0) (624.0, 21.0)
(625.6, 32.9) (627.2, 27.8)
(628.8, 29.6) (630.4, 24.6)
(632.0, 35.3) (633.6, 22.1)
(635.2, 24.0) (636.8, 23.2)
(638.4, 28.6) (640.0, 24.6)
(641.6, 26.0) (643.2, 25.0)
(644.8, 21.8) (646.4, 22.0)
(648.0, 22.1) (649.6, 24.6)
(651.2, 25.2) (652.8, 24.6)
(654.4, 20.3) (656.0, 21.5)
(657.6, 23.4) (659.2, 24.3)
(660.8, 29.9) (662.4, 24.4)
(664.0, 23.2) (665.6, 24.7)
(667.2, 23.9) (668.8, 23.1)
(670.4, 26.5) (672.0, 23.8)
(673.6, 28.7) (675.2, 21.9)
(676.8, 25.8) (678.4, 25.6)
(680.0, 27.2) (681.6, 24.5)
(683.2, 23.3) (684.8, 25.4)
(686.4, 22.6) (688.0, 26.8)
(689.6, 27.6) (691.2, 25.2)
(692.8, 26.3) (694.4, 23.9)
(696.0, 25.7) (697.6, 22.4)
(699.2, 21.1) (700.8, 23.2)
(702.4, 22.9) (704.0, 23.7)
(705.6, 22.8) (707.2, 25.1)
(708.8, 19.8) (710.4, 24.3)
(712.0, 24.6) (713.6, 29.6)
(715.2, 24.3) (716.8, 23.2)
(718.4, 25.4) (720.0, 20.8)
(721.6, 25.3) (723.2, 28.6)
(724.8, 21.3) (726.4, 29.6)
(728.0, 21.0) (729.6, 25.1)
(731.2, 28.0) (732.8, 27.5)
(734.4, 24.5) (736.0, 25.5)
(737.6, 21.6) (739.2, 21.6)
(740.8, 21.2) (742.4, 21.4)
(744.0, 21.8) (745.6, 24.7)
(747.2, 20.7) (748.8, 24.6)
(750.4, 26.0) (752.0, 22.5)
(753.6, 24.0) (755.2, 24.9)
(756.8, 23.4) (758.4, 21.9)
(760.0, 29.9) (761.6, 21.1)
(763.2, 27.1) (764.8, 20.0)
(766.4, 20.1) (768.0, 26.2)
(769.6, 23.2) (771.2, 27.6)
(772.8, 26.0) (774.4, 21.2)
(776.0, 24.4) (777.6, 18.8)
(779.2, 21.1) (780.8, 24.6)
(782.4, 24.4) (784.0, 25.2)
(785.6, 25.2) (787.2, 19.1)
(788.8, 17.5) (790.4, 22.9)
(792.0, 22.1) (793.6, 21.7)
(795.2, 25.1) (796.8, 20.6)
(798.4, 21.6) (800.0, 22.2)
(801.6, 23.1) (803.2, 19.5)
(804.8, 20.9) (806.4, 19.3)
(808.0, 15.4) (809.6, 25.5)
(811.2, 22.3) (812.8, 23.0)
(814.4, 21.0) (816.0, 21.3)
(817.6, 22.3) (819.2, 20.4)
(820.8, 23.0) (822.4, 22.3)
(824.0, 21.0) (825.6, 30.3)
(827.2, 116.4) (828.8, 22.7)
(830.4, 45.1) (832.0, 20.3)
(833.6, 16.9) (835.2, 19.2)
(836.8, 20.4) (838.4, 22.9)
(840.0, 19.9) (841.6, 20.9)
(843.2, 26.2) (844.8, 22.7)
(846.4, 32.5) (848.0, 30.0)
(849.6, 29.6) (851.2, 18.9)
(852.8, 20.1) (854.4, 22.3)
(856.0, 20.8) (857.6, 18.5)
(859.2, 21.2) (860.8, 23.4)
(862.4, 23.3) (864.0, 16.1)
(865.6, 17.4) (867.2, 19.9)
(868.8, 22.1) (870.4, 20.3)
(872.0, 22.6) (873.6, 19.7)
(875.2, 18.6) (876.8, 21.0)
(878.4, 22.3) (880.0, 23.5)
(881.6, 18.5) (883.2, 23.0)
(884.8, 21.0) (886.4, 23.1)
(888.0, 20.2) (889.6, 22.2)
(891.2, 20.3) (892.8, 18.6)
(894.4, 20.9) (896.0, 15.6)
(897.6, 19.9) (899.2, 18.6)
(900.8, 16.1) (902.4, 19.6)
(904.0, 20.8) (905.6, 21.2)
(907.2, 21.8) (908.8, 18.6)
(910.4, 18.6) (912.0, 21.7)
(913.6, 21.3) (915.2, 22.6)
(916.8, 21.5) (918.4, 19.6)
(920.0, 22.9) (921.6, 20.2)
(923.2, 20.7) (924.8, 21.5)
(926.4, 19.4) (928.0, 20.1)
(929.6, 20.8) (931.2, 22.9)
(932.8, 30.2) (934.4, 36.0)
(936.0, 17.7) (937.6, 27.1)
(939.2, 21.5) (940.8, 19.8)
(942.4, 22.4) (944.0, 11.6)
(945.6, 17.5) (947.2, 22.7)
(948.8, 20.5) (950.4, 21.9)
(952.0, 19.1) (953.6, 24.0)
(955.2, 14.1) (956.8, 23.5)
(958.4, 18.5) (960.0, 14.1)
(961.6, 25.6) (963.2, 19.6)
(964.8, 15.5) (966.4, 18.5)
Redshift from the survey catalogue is 0.26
